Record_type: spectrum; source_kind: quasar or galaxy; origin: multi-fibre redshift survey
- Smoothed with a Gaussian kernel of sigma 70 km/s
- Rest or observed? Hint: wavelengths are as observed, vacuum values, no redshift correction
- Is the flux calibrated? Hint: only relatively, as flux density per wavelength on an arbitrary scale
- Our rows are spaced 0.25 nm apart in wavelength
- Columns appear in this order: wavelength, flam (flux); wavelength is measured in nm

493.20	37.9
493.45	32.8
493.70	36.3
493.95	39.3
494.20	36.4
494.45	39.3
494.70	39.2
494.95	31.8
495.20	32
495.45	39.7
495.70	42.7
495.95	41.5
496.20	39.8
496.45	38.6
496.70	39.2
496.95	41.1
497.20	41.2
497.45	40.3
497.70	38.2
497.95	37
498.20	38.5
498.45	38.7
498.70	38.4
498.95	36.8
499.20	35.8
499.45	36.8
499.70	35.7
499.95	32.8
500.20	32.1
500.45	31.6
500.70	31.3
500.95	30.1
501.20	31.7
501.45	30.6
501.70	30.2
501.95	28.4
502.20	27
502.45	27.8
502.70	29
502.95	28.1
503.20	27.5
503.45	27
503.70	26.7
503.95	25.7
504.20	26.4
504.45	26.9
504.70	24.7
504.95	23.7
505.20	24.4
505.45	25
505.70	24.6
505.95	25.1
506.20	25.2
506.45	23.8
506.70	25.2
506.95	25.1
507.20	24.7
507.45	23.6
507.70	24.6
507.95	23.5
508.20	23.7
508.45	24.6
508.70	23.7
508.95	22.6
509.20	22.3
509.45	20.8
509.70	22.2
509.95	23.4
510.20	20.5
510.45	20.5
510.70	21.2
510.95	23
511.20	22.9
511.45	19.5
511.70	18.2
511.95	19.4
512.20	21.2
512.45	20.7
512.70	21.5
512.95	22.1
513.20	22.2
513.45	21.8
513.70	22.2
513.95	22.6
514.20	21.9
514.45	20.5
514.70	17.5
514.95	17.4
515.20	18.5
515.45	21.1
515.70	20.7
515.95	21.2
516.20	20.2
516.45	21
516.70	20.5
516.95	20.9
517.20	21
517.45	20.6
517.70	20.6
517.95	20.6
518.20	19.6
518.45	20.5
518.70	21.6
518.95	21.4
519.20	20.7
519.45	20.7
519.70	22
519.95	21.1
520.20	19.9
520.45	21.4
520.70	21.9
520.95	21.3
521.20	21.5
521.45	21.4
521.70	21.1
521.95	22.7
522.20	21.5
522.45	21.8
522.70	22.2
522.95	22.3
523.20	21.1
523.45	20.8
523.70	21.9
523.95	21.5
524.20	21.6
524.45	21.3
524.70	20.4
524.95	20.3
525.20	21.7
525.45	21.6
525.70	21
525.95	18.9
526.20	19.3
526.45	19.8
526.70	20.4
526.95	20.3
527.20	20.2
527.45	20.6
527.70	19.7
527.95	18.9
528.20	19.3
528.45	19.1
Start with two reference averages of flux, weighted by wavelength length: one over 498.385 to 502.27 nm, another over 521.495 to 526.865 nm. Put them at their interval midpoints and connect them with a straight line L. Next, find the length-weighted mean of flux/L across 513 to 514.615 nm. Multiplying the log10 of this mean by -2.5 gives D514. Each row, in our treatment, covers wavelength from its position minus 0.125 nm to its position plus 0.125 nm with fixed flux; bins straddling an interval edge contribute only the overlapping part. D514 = 0.204 mag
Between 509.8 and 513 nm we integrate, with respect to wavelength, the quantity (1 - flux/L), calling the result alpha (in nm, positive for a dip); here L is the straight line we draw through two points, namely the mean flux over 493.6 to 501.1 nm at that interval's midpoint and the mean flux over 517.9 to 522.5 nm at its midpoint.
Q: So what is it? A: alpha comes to 0.73 nm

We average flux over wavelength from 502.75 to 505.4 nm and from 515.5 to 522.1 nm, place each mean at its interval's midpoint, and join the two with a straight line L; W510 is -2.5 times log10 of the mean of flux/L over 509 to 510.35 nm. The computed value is 0.11 mag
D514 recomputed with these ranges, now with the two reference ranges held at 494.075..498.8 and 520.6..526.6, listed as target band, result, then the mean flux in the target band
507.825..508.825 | 0.283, 23.9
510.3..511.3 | 0.323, 21.8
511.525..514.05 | 0.309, 21.1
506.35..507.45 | 0.282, 24.6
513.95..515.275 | 0.352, 19.5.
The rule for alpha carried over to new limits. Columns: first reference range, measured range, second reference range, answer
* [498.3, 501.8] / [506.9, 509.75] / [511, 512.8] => 0.13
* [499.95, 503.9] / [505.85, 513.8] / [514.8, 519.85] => 0.73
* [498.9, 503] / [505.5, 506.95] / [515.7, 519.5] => 0.17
